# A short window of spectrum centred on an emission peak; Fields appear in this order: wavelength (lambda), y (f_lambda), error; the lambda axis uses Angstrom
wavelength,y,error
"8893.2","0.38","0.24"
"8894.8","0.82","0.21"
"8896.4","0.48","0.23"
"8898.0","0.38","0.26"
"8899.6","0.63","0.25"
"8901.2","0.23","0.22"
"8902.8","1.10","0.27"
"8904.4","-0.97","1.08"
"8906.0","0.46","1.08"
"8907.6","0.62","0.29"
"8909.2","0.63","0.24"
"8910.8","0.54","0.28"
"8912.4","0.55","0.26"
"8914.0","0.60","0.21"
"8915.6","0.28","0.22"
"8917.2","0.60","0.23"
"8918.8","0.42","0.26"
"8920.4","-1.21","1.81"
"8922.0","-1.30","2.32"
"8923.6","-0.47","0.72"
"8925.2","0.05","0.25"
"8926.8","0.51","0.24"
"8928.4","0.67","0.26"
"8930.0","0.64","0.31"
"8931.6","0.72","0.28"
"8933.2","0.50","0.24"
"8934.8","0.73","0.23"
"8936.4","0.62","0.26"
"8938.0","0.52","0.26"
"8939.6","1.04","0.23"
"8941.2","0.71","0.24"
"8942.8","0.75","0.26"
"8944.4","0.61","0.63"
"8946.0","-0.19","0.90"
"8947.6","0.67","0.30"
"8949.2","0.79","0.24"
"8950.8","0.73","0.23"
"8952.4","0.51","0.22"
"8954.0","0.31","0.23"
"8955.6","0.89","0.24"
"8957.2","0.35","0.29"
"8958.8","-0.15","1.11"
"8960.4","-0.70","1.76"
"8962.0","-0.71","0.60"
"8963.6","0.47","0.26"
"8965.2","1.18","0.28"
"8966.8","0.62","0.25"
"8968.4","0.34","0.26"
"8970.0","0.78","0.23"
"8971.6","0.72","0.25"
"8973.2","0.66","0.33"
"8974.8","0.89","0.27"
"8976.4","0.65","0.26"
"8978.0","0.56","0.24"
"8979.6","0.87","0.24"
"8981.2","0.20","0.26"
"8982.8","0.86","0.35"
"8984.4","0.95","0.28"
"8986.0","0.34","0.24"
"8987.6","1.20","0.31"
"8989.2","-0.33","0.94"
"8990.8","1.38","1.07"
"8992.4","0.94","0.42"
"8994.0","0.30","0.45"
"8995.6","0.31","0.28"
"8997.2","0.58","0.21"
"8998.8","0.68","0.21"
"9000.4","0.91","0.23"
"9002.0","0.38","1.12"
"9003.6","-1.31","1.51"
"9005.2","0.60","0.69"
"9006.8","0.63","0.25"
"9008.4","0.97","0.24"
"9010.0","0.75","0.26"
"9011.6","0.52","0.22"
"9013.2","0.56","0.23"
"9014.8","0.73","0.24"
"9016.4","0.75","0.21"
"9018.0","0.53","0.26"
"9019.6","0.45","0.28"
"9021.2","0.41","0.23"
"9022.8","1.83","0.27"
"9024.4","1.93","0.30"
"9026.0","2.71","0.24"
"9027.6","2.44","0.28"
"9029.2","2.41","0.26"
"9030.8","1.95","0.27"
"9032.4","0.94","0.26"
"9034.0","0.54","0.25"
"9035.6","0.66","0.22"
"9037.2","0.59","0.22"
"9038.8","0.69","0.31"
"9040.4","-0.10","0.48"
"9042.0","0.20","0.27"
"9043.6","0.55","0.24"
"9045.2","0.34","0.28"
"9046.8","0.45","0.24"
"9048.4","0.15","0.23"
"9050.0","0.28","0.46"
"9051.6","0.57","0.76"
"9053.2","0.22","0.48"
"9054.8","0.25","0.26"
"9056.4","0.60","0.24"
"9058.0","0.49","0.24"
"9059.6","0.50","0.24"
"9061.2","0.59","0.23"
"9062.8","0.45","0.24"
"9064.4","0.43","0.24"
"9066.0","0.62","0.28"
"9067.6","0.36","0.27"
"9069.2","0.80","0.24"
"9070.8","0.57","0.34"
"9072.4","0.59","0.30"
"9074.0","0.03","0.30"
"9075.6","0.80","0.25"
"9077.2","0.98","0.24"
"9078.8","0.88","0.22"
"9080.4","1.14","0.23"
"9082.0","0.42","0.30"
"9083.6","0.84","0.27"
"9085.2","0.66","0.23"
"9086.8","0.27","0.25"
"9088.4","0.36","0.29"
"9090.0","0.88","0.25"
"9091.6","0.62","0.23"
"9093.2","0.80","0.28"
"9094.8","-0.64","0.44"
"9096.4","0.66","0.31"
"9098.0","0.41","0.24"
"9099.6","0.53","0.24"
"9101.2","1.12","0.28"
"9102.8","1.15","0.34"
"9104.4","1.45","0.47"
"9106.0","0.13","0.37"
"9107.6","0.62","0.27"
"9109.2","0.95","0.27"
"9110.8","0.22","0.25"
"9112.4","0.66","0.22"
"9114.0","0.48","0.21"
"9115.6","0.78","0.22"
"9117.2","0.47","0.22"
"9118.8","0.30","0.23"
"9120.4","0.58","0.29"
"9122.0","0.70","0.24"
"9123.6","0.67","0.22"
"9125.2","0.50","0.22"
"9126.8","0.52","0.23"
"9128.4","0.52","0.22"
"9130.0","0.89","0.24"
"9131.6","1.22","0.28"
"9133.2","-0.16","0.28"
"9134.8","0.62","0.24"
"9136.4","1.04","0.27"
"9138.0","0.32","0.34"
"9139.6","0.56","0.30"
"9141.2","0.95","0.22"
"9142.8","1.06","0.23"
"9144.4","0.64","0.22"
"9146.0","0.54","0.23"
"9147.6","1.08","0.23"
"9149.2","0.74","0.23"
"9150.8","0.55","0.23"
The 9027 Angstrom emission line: H-beta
